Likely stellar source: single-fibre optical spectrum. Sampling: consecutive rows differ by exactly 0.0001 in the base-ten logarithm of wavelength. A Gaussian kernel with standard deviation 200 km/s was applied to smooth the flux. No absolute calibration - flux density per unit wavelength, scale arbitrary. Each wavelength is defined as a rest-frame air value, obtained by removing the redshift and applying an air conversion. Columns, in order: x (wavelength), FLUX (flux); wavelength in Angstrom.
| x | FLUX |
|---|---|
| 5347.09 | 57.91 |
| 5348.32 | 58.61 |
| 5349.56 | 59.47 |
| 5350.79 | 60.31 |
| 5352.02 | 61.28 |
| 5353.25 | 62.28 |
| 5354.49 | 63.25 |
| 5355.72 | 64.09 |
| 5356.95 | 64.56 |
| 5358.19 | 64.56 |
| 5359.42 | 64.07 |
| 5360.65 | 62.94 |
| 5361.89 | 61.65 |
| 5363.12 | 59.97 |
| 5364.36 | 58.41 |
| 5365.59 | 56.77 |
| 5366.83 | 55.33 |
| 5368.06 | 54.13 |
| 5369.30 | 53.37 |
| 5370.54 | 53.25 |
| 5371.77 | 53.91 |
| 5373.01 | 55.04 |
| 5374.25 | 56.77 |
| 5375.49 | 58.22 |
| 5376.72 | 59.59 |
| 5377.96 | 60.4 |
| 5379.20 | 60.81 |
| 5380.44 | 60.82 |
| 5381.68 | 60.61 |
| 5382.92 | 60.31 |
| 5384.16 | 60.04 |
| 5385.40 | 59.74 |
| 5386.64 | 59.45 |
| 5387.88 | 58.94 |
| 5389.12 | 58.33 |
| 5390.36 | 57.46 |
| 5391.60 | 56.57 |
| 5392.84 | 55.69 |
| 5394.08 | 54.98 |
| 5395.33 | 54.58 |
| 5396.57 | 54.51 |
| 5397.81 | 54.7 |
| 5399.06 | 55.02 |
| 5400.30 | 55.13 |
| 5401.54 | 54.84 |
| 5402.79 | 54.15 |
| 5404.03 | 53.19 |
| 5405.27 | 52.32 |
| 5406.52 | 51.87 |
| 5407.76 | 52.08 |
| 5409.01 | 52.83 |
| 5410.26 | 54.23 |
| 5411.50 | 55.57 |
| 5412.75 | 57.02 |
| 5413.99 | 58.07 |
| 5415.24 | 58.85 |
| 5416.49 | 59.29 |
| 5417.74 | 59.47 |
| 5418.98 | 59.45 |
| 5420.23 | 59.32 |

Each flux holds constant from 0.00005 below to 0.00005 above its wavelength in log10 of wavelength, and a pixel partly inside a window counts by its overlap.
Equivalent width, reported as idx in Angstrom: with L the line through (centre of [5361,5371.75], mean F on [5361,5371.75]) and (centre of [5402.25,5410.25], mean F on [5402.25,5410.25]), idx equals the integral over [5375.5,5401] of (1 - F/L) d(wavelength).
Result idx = -1.6 Angstrom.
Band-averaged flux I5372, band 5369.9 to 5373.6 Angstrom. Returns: 54.1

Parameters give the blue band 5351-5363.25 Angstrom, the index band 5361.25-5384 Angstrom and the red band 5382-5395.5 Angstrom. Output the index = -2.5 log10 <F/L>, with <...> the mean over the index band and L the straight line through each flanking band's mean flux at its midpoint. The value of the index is 0.049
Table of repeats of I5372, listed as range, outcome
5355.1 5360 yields 64.4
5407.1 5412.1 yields 53.7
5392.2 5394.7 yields 55.4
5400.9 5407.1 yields 53.3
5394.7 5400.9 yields 54.7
